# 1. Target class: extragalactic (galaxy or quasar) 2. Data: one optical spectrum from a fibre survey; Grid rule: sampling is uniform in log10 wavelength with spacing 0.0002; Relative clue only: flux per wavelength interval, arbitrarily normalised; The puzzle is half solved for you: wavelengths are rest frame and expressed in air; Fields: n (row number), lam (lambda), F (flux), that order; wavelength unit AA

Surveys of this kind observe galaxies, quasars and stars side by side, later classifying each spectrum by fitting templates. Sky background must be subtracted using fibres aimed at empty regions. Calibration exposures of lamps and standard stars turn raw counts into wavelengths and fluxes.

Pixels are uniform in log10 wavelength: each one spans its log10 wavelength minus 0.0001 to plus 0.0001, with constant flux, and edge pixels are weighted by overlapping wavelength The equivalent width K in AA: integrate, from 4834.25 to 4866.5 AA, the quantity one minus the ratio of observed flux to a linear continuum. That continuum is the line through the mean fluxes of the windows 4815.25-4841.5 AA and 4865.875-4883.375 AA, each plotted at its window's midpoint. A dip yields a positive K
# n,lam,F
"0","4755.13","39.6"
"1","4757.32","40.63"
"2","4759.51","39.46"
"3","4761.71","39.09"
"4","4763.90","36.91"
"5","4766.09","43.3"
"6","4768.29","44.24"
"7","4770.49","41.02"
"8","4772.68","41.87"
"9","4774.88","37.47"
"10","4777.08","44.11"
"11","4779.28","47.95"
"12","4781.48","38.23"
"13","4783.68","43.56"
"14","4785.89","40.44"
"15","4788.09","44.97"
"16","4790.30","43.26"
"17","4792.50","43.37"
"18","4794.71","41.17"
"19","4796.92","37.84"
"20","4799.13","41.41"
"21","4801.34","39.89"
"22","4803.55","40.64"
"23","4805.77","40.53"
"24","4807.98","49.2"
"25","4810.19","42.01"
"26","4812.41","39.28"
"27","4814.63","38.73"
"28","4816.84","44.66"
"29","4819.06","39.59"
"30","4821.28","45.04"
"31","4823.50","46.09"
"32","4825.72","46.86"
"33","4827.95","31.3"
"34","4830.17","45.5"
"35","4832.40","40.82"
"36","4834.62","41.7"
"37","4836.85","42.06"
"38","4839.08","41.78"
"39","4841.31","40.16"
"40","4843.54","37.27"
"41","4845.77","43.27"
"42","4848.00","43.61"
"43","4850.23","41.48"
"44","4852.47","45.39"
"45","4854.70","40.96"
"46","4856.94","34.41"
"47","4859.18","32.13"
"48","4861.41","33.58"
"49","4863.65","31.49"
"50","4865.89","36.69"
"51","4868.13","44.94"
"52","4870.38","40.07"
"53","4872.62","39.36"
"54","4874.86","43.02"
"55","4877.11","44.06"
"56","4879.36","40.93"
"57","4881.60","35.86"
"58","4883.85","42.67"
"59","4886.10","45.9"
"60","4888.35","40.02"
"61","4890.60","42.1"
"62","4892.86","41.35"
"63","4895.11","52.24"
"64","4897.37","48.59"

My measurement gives 2.0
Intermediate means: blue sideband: 42.1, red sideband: 40.9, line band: 39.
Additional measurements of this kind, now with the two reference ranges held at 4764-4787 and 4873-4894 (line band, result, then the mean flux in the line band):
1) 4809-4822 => 0.12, 41.5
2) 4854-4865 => 1.96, 34.3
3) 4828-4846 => 0.41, 40.9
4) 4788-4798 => 0.03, 41.8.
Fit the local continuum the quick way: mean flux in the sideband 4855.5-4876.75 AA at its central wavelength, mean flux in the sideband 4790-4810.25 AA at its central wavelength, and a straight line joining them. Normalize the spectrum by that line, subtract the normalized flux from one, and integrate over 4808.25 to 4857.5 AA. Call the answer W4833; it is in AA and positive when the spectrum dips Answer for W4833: -2.4 AA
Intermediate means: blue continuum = 41.9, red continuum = 37.6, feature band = 41.7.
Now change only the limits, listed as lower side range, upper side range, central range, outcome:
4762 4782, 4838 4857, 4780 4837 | -0.5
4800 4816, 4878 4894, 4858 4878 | 1.5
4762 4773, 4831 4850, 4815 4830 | -0.3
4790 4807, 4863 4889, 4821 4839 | -0.6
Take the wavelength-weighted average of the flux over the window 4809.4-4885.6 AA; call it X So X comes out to 40.5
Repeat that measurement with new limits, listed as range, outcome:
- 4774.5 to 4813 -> 42.1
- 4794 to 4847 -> 41.5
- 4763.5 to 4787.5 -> 42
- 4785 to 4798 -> 41.9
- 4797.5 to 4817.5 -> 41.7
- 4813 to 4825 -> 42.8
